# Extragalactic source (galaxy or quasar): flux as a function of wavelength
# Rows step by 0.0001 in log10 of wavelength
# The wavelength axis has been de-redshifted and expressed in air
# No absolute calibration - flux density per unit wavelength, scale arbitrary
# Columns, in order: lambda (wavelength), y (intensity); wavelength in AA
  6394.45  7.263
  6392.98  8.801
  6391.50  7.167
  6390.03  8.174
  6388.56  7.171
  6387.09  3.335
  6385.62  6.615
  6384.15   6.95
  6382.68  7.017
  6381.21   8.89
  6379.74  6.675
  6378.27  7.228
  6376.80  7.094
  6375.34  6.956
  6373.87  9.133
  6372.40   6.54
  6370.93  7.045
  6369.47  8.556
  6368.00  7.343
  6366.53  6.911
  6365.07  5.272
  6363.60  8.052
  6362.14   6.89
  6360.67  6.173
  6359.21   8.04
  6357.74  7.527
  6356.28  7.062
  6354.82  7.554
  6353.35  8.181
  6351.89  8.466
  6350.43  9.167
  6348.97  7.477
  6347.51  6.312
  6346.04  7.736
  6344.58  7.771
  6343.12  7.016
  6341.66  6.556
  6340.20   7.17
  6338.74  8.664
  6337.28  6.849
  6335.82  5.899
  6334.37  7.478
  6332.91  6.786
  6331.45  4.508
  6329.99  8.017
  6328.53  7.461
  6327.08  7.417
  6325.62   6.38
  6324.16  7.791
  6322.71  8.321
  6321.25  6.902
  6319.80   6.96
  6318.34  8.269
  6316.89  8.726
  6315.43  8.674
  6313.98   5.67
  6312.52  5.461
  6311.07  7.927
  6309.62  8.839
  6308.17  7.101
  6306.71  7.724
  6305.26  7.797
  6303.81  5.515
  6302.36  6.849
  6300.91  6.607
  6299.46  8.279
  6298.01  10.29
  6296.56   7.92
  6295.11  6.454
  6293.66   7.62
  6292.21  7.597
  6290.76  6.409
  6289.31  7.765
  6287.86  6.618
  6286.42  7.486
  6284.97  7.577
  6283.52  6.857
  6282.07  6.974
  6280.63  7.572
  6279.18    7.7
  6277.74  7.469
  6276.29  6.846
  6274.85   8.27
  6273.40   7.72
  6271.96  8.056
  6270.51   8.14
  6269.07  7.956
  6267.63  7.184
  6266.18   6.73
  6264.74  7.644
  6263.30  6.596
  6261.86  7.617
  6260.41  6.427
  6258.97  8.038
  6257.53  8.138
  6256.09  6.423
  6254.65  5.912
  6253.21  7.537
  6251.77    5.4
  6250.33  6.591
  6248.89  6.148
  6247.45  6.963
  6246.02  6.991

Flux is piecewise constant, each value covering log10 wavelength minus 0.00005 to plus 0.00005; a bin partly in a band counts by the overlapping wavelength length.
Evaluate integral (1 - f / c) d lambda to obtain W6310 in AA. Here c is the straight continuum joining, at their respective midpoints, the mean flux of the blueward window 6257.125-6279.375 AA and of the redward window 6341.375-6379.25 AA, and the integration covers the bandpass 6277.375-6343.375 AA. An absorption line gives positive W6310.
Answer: 1.4 AA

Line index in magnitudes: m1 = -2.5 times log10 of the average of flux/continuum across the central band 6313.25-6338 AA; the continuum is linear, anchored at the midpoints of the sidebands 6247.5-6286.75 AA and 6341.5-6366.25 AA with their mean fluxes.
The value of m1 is 0.021 mag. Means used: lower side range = 7.21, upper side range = 7.38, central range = 7.18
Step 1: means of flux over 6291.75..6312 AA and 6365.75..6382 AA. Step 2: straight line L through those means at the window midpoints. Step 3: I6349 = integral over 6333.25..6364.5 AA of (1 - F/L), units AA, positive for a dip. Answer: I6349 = 0.4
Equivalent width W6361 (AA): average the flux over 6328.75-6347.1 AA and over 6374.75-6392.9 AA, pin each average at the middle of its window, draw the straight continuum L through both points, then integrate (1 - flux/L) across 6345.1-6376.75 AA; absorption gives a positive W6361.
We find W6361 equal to -1.90 AA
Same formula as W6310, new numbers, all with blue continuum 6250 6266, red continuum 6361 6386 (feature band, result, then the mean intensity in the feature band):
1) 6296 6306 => -0.8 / 7.61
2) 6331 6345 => 0.5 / 6.9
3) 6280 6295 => -0.4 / 7.21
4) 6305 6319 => -1.1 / 7.61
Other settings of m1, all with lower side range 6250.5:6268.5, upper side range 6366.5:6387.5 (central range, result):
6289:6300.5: -0.11 mag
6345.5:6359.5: -0.09 mag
